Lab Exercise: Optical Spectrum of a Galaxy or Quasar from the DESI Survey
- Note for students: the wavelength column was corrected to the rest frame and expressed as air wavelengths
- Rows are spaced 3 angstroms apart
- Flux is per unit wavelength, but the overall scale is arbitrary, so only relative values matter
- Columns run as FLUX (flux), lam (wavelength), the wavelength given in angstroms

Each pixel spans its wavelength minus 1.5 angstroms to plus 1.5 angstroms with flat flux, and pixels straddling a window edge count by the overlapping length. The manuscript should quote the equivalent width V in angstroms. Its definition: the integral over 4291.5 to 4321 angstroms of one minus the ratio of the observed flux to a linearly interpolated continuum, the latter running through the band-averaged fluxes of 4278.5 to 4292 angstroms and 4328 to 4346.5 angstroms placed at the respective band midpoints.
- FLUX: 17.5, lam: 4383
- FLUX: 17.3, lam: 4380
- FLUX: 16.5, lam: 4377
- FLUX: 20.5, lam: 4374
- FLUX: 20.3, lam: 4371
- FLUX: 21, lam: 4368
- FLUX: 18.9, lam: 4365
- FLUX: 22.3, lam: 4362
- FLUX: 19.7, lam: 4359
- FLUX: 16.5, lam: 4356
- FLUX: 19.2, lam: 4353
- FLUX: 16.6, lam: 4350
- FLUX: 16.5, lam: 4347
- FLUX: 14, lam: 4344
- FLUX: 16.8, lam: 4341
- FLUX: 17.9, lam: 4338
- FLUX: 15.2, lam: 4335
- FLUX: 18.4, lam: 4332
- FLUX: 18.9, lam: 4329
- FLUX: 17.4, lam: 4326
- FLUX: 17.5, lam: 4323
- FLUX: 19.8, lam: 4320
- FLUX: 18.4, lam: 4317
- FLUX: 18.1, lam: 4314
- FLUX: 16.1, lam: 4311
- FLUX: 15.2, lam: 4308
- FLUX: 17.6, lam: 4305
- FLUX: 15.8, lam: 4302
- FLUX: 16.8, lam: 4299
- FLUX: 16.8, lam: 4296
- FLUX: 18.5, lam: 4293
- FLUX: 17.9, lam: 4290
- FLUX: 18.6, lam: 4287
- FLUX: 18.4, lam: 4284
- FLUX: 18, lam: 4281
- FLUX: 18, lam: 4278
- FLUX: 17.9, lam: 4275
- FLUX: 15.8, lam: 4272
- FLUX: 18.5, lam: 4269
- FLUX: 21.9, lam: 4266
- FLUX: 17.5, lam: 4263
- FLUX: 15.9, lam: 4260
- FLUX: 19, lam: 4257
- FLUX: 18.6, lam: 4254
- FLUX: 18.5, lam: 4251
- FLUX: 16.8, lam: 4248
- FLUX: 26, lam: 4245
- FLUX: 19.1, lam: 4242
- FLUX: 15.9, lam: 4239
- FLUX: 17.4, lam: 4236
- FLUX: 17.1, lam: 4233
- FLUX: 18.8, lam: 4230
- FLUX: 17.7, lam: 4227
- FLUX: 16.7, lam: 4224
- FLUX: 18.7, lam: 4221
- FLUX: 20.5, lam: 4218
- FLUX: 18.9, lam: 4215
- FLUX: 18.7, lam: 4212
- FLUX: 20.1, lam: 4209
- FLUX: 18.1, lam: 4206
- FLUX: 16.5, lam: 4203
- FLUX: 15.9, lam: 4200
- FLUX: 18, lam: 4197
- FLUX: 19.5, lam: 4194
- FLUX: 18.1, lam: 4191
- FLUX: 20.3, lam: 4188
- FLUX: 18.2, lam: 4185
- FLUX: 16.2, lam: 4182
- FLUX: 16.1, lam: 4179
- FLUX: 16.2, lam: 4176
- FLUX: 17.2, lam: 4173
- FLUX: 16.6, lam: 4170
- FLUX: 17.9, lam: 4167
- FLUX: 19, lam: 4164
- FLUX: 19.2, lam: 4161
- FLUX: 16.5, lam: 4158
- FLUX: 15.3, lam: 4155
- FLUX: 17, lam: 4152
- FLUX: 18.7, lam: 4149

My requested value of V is 0.6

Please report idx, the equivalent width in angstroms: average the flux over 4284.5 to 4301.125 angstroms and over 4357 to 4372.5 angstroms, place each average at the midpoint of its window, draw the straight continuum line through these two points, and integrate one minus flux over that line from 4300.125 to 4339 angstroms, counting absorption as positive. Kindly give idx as 2.6 angstroms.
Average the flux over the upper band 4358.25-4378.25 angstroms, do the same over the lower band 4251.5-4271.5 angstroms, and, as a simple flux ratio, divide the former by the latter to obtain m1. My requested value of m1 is 1.08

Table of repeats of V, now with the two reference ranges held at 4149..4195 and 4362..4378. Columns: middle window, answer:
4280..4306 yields 1.8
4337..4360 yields 2.9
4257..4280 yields 0.8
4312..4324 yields 0.5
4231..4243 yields 0.6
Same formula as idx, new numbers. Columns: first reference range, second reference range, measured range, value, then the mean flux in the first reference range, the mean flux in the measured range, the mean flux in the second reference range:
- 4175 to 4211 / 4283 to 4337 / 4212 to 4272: -2.90 angstroms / 17.8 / 18.5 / 17.5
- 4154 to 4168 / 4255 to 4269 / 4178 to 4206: 0.37 angstroms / 17.6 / 17.7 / 18.6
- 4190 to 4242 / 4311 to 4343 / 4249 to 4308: 0.14 angstroms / 18.1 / 17.8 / 17.7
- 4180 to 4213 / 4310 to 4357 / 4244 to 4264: -1.08 angstroms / 18.1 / 18.8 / 17.4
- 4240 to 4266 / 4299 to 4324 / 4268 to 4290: 0.45 angstroms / 19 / 17.9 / 17.3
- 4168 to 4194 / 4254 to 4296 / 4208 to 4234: -1.20 angstroms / 17.5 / 18.6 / 18.1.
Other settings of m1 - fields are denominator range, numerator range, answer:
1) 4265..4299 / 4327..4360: 0.95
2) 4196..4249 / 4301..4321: 0.94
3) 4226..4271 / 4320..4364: 0.96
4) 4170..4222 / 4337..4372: 1.01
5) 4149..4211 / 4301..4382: 1.01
